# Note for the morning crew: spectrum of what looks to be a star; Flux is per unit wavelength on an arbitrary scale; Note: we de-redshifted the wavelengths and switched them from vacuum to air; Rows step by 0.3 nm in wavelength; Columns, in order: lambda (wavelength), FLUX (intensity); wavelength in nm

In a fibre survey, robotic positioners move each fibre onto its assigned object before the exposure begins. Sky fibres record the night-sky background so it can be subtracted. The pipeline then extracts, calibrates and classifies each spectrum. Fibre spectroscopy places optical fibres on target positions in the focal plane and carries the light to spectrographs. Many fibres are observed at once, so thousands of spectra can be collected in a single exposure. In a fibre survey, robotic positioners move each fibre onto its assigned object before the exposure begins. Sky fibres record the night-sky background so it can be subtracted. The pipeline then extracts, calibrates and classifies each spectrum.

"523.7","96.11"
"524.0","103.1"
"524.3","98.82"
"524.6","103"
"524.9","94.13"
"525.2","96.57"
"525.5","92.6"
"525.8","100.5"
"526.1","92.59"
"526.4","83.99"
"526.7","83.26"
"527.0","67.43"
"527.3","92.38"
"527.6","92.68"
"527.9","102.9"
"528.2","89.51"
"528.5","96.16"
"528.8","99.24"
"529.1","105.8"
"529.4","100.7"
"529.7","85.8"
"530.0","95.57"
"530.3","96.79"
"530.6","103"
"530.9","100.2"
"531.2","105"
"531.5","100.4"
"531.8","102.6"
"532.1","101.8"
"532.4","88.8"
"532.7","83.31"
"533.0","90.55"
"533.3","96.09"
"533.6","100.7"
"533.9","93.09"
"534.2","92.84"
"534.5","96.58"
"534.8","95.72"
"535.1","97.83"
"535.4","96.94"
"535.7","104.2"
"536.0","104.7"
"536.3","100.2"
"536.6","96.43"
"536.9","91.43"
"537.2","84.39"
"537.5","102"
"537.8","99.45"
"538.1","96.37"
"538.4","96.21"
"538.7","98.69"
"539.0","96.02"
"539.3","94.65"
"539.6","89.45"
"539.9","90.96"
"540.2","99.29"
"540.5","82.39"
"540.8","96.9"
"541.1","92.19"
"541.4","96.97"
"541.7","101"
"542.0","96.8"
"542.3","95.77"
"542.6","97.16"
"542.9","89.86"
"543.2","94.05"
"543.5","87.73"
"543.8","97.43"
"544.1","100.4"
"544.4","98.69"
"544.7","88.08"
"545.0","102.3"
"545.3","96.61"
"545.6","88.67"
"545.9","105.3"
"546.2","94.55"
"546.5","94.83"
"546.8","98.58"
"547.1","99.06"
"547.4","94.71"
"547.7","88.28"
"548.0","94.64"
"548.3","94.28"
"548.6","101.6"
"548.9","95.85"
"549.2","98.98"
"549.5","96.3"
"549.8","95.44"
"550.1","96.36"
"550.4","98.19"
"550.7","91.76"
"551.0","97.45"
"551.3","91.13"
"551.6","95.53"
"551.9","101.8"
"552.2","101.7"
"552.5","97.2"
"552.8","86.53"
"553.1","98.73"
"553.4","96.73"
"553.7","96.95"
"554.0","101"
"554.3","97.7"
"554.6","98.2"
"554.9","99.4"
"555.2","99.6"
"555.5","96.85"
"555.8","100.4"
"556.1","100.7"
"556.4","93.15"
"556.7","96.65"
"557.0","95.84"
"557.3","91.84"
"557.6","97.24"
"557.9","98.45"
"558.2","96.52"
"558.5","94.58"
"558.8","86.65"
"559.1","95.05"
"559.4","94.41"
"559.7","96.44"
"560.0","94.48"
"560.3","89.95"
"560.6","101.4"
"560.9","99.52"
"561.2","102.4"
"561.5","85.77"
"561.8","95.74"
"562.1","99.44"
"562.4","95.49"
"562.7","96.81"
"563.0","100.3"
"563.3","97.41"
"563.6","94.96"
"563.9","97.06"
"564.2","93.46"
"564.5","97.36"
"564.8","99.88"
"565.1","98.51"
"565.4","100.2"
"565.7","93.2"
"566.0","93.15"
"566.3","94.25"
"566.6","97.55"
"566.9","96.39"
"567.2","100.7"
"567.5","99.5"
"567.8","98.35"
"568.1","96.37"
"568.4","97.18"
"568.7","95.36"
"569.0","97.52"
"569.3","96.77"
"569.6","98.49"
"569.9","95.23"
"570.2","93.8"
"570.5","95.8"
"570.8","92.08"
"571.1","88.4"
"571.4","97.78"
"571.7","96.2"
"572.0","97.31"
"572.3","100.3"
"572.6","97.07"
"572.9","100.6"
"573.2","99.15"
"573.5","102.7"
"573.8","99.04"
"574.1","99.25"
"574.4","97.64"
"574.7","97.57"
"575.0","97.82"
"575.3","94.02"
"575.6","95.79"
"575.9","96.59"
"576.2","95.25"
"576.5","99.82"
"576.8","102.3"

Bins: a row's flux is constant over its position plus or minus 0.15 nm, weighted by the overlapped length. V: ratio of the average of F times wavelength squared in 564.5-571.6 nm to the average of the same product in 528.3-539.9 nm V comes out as 1.13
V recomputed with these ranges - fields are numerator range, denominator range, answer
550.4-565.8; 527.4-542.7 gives 1.09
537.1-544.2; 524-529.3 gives 1.06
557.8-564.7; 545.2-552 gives 1.04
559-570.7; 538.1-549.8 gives 1.09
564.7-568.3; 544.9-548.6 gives 1.09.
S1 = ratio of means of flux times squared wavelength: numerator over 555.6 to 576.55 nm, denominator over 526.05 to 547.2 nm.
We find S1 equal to 1.13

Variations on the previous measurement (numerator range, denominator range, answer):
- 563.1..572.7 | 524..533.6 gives 1.17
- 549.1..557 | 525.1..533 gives 1.12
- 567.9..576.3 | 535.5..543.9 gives 1.14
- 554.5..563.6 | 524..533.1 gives 1.13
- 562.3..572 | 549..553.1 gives 1.06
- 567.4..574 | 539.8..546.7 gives 1.13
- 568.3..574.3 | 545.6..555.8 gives 1.08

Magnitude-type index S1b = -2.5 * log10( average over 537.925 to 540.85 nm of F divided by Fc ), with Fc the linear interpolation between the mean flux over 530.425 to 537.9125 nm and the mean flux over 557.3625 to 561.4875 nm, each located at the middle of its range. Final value 0.031 mag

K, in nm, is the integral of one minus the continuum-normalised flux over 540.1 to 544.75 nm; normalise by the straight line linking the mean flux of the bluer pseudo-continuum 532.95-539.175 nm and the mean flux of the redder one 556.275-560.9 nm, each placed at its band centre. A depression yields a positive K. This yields 0.073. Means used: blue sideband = 96.8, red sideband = 95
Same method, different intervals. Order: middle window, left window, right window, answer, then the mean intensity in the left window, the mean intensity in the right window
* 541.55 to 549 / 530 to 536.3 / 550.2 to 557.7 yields 0.10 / 97.6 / 96.9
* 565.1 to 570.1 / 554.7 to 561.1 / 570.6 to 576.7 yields 0.00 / 96.2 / 97.2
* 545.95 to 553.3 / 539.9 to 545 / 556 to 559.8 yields -0.09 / 94.8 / 95.1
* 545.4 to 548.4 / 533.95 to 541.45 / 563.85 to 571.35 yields 0.02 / 95.7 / 96.3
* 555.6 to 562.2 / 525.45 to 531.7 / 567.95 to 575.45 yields 0.04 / 94.7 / 96.9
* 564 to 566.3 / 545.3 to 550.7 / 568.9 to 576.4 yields 0.01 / 96.1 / 96.9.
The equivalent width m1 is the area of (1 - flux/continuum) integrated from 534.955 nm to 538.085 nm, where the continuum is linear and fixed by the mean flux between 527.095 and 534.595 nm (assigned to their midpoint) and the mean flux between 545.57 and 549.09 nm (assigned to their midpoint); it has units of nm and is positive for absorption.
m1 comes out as -0.047 nm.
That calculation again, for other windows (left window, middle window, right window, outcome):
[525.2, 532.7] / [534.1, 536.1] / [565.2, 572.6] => -0.07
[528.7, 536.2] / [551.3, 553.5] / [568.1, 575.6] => 0.02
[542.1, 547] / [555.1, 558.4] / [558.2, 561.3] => -0.05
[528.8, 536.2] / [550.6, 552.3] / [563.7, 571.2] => 0.01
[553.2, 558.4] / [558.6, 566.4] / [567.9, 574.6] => 0.11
